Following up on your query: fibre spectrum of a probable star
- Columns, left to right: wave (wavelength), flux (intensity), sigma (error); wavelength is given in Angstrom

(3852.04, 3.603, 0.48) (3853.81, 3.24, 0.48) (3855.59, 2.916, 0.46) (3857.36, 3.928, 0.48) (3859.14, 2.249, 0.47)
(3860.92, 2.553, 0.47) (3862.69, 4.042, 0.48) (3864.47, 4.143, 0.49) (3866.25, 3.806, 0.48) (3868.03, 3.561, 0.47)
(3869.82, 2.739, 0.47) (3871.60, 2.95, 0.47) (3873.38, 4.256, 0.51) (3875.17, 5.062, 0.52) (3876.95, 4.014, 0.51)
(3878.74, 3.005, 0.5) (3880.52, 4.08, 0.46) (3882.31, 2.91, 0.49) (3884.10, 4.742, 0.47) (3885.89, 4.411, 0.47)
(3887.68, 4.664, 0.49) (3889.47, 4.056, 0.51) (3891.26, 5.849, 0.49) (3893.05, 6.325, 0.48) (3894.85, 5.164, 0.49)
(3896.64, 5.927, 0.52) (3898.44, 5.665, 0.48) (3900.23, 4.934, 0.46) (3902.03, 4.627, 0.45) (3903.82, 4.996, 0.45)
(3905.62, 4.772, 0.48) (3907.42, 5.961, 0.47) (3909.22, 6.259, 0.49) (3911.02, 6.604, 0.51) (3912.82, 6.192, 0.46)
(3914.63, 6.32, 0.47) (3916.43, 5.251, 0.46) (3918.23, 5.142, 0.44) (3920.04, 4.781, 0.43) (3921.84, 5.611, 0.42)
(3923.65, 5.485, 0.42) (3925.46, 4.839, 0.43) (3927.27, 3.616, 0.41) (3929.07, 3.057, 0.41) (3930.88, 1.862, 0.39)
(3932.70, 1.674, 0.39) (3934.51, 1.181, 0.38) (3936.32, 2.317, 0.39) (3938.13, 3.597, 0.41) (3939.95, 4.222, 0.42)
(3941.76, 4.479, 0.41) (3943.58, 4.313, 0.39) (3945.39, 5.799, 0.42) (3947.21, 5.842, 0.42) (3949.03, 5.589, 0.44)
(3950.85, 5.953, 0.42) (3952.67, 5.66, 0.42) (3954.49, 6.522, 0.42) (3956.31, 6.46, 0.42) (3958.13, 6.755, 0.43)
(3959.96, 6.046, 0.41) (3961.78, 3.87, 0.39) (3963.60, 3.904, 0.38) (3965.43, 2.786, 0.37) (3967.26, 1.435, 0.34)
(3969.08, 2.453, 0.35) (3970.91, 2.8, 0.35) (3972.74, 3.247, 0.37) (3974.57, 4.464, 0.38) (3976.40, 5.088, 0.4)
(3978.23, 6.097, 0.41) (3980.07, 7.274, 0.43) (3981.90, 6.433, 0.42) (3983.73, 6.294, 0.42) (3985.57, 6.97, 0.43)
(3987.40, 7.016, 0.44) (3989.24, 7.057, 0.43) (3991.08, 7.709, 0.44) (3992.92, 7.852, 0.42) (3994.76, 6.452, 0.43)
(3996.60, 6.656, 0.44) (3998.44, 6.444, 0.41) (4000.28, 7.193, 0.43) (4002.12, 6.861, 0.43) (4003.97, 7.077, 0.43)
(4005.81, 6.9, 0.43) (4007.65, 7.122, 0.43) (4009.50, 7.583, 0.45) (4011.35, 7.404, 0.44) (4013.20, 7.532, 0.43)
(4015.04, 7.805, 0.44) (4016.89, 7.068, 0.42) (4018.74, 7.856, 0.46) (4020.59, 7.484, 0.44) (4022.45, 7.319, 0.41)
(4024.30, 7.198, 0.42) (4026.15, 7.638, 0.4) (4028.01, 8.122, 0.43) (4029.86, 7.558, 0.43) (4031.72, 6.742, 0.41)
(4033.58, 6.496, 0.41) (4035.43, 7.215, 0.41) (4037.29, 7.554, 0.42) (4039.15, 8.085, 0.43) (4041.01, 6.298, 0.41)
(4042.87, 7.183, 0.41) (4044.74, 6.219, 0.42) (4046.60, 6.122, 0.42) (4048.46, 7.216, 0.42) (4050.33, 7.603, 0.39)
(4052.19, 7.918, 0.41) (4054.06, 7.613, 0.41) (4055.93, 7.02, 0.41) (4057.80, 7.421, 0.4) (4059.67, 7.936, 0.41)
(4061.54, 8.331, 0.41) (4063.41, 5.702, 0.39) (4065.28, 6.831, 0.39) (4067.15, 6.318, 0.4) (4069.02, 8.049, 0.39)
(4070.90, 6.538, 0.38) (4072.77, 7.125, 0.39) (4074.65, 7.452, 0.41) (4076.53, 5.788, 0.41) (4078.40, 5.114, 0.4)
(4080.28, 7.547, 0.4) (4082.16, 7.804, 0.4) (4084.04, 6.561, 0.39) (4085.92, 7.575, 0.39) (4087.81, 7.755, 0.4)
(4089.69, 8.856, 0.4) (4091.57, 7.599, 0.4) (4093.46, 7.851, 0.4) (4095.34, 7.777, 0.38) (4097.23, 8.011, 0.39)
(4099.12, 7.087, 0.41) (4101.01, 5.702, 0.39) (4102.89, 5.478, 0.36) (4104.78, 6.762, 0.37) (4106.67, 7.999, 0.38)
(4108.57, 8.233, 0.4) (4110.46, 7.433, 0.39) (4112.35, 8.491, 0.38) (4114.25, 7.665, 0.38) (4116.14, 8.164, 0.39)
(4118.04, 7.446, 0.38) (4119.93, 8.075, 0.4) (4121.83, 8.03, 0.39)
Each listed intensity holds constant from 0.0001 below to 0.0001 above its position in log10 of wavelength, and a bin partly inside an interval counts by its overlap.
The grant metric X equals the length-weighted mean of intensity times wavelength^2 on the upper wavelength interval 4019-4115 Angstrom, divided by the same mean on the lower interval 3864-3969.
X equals 1.71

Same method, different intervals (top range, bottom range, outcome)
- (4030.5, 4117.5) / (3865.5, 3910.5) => 1.72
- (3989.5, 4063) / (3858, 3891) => 2.07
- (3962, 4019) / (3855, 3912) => 1.44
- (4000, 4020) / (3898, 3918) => 1.38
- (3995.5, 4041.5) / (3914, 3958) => 1.65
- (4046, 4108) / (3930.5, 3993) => 1.56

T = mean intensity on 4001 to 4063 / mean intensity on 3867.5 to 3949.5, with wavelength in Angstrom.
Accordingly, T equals 1.61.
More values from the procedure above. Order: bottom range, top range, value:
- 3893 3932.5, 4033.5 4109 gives 1.41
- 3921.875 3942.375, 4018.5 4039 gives 2.18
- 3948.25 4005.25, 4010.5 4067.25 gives 1.27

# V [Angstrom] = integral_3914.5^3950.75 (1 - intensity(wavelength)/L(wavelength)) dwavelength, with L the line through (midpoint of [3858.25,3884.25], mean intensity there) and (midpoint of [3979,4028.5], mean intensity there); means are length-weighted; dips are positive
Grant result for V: 6.8 Angstrom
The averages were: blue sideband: 3.58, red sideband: 7.19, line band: 4.24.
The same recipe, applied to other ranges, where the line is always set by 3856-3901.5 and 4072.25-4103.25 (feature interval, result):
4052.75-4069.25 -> -1.1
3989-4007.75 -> -3.6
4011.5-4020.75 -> -2.1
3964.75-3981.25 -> 4.6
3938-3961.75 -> -1.2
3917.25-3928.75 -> 0.0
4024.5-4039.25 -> -2.4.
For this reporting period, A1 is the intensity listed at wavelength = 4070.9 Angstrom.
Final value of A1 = 6.538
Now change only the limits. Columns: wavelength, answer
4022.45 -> 7.319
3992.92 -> 7.852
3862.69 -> 4.042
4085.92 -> 7.575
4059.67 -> 7.936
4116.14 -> 8.164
